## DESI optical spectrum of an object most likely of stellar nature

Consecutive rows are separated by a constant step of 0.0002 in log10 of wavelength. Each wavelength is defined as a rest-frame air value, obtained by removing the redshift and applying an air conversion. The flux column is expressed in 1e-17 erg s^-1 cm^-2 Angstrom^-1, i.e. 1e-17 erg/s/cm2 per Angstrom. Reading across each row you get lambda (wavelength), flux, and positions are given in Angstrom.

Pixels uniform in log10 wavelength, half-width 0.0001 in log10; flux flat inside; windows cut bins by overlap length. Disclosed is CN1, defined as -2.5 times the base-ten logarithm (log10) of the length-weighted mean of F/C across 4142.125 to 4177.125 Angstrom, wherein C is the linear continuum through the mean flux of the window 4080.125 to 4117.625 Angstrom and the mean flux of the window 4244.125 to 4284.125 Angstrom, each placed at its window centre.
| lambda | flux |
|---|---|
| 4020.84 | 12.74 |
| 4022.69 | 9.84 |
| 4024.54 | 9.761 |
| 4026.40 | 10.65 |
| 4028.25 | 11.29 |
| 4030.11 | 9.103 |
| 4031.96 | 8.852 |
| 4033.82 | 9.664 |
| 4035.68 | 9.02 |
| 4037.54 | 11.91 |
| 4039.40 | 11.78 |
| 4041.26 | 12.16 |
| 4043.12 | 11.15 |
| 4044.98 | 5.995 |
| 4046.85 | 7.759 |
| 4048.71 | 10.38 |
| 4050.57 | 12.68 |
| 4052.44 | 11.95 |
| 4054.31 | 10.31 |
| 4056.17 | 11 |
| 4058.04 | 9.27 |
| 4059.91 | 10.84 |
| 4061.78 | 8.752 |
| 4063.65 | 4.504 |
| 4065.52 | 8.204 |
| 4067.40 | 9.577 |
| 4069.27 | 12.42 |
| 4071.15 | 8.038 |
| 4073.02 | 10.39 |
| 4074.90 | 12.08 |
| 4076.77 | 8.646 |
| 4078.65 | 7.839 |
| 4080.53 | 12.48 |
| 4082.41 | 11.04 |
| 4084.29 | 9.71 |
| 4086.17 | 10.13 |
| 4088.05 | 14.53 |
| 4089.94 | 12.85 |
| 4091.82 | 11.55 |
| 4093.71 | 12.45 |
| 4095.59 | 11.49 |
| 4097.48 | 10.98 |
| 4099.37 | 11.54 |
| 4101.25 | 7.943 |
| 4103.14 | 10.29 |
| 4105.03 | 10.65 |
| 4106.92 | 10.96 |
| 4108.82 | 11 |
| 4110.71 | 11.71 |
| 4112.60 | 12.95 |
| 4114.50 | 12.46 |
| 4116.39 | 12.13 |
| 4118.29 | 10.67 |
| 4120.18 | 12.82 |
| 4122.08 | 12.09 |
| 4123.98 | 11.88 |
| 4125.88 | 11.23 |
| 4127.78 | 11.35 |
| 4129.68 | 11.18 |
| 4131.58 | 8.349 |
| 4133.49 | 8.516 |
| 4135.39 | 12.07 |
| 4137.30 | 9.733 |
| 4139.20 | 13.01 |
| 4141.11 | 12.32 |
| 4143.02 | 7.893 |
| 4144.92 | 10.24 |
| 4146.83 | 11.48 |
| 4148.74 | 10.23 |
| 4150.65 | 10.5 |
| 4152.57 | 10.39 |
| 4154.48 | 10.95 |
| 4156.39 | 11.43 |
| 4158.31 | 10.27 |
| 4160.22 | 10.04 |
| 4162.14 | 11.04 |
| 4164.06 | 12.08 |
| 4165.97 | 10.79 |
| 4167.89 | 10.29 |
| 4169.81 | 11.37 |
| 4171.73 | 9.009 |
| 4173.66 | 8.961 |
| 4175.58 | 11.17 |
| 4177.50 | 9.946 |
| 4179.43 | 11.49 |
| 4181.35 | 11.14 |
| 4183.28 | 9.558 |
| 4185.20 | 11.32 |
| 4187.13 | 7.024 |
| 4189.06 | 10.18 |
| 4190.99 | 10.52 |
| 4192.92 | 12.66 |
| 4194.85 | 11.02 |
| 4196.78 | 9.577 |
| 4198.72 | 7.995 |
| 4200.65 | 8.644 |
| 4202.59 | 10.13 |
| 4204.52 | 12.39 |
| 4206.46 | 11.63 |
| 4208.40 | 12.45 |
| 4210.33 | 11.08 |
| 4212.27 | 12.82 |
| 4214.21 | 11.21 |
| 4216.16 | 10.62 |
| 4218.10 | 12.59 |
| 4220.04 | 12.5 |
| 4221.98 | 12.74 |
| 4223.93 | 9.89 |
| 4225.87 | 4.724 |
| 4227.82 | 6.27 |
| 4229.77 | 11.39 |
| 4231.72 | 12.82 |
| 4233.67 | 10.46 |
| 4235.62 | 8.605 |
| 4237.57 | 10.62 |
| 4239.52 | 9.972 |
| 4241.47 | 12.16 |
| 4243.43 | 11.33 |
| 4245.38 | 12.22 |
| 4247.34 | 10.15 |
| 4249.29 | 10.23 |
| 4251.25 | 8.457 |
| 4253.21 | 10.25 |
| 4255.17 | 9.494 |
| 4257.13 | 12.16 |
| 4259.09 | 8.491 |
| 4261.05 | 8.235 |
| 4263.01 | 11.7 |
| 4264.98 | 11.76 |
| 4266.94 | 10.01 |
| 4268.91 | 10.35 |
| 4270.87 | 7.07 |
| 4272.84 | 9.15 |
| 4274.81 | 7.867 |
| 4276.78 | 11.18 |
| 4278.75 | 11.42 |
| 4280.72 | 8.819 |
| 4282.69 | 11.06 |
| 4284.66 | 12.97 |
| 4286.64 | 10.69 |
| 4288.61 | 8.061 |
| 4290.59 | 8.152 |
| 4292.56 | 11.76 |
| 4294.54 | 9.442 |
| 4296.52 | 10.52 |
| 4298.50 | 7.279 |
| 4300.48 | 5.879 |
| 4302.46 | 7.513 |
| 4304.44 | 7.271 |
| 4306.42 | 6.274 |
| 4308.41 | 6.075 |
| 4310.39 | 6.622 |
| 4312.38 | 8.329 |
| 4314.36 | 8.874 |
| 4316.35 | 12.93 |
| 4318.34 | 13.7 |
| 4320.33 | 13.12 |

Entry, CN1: 0.047 mag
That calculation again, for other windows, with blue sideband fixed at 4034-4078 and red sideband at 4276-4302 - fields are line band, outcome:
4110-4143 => -0.15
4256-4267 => -0.07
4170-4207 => -0.05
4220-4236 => -0.01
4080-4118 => -0.16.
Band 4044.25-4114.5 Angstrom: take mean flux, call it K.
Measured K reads 10.4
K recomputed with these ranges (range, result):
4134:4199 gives 10.5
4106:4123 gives 11.9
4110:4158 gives 11.1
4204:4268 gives 10.6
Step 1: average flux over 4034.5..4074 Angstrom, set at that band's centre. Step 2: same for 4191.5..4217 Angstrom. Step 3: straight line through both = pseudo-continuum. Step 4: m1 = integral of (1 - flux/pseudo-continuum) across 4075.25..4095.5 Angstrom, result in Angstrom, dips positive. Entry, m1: -2.09 Angstrom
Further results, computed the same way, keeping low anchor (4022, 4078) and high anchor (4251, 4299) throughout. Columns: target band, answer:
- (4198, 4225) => -3.5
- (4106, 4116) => -1.9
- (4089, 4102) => -1.8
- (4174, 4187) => -0.7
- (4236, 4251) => -1.3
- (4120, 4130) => -1.8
